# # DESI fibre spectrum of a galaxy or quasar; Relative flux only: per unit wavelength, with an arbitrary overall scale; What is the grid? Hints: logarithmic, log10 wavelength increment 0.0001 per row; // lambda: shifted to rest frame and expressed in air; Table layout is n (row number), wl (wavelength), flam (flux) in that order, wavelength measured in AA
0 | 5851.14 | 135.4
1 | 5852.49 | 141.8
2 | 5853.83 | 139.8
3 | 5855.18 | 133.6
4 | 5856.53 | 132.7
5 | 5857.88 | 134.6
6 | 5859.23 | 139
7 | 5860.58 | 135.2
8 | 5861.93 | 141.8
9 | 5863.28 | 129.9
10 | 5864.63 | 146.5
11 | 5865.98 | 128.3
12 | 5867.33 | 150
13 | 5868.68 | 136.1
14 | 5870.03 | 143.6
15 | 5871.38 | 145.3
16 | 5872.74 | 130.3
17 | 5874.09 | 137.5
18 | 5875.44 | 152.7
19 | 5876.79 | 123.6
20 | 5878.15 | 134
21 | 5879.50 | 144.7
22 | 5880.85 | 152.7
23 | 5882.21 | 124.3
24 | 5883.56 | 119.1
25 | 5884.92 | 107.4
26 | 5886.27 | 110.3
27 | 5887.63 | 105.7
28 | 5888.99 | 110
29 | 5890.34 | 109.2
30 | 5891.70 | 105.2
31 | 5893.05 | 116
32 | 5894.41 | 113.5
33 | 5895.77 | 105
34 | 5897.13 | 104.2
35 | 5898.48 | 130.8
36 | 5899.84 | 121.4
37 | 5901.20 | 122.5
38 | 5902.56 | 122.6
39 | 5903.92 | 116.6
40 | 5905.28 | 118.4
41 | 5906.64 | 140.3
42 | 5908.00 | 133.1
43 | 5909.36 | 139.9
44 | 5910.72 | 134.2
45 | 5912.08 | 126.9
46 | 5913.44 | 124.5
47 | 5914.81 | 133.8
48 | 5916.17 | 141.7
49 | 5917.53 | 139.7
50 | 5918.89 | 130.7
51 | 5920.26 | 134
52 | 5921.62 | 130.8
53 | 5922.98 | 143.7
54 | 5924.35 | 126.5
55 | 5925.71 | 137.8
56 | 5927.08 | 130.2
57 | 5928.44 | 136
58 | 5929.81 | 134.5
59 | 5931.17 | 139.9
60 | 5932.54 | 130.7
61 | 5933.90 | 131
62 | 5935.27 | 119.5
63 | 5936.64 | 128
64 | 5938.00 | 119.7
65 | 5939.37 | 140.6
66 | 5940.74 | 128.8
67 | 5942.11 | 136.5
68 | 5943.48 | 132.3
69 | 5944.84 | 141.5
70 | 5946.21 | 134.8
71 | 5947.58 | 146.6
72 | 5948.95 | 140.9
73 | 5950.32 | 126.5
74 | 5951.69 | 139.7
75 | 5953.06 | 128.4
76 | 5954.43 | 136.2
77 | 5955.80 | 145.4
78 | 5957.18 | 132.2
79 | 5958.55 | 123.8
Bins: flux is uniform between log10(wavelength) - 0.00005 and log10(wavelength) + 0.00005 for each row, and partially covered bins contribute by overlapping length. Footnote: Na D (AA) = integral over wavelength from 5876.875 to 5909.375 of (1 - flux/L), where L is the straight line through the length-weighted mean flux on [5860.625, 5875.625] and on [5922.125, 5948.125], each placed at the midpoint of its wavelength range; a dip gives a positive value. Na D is 3.9 AA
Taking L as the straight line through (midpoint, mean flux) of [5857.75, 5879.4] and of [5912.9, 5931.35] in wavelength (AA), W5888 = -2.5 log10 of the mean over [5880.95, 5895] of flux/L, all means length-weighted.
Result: 0.202 mag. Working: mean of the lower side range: 138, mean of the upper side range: 134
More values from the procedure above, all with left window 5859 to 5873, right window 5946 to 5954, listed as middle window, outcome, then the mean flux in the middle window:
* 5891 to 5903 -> 0.192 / 116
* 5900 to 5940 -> 0.049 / 131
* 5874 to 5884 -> 0.016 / 136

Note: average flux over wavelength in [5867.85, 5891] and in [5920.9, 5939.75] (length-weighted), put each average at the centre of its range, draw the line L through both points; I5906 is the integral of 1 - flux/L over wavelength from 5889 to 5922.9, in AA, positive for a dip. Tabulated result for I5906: 1.46 AA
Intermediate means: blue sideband 129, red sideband 132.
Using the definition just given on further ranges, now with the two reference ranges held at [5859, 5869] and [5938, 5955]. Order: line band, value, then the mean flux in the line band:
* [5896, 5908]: 1.3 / 122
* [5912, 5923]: 0.2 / 134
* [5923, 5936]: 0.3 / 132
